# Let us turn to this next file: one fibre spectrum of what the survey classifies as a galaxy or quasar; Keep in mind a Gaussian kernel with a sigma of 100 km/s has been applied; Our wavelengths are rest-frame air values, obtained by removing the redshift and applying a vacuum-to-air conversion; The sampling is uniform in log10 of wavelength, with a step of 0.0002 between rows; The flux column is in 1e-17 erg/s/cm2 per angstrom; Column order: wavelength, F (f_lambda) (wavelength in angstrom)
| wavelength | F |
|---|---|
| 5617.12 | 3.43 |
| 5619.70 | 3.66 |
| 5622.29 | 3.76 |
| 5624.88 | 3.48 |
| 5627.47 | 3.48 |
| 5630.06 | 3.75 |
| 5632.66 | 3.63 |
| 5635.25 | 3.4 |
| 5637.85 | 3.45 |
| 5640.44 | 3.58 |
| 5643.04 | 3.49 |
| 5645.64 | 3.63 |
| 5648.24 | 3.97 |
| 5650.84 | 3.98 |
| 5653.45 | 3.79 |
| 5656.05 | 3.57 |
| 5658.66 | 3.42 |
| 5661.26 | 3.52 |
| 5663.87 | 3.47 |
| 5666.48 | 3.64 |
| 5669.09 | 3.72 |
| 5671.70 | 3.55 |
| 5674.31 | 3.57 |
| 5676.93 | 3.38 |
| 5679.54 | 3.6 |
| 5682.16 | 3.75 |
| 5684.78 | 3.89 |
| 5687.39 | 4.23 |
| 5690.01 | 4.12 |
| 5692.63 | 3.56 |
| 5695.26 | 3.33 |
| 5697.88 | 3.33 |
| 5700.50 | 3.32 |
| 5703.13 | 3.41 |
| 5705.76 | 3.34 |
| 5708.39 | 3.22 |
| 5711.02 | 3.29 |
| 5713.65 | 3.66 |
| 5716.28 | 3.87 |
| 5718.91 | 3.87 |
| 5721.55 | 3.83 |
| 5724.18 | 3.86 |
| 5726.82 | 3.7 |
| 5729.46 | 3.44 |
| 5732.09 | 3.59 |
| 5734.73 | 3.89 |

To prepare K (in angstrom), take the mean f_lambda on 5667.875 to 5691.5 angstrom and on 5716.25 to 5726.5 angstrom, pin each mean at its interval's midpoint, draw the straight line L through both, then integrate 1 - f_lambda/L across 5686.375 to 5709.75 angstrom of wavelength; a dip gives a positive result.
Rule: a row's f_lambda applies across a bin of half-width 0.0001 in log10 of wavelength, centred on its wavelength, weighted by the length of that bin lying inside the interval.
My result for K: 1.6 angstrom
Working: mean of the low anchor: 3.76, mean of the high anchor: 3.84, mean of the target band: 3.53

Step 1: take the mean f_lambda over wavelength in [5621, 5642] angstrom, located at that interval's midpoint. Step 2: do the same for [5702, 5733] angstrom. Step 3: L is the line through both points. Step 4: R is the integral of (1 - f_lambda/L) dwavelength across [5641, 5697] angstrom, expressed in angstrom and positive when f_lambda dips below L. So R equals -1.5 angstrom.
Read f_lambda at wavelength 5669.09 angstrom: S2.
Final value 3.72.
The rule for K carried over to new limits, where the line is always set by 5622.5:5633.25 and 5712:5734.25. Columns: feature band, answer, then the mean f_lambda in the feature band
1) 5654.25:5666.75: 0.4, 3.53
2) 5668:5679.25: 0.3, 3.56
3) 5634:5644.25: 0.4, 3.48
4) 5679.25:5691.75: -0.9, 3.93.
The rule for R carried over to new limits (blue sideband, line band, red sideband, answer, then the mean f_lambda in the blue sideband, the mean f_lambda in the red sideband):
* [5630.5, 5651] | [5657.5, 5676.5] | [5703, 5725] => 0.4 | 3.63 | 3.6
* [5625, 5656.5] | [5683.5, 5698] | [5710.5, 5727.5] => -0.3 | 3.64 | 3.75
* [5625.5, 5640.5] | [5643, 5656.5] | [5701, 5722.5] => -0.9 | 3.54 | 3.55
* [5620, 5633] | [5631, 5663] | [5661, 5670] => -0.1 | 3.62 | 3.59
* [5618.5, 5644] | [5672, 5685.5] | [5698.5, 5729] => -0.2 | 3.57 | 3.57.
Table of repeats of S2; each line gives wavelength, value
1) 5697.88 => 3.33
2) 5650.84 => 3.98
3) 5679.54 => 3.6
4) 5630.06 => 3.75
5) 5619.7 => 3.66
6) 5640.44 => 3.58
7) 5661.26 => 3.52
